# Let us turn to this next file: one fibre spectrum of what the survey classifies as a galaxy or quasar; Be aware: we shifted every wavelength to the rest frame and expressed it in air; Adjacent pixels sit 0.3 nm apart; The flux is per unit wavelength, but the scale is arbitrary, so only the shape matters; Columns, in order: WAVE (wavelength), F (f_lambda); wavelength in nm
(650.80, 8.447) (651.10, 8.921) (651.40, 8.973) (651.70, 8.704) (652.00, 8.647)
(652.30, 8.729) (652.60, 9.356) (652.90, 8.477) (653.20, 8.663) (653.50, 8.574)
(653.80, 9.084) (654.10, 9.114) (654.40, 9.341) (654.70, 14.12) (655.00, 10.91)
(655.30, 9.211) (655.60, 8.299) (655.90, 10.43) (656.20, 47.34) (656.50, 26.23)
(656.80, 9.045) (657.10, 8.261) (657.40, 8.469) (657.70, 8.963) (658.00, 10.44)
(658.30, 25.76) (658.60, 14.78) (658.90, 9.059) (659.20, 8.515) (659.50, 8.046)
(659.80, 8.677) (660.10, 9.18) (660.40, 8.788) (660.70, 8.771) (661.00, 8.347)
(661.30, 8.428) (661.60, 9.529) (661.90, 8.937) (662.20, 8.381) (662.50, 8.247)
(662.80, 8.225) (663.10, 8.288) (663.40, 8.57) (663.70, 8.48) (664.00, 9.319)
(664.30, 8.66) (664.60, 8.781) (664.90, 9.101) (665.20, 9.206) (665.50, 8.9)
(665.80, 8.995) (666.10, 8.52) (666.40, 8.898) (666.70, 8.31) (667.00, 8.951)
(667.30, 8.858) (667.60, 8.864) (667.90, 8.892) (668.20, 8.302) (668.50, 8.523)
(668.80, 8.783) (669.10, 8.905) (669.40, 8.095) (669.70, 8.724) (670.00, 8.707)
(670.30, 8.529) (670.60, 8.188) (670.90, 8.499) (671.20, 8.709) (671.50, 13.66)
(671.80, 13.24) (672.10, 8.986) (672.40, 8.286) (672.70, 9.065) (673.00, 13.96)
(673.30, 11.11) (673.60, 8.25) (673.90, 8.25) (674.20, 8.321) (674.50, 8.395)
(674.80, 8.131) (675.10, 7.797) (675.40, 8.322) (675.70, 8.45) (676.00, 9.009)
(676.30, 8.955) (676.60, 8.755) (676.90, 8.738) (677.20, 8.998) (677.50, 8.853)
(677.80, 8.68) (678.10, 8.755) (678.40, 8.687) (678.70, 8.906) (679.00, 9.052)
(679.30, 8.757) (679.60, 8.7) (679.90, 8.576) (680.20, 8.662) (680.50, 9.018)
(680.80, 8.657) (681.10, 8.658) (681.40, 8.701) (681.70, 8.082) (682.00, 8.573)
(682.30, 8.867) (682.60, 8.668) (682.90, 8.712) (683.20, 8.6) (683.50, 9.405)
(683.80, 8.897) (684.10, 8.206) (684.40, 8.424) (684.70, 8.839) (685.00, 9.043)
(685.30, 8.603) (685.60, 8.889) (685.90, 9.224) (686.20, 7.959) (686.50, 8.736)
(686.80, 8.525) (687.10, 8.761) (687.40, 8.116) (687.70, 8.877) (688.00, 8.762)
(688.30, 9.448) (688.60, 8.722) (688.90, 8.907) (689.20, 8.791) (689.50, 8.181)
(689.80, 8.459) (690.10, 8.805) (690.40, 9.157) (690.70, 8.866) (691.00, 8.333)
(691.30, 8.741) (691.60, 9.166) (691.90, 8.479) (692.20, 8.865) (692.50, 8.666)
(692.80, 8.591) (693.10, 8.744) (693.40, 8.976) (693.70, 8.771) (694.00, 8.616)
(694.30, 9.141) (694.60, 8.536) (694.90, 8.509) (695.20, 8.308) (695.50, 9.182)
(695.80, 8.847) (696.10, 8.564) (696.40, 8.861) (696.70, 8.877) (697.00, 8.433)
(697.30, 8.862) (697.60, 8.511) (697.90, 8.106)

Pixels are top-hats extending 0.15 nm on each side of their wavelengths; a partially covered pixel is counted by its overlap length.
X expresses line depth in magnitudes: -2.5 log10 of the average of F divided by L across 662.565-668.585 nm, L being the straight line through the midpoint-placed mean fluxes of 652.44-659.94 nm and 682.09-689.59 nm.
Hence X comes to 0.27 mag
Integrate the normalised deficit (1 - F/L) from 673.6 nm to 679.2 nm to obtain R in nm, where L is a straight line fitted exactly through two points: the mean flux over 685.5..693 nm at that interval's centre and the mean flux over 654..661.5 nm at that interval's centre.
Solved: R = 0.87 nm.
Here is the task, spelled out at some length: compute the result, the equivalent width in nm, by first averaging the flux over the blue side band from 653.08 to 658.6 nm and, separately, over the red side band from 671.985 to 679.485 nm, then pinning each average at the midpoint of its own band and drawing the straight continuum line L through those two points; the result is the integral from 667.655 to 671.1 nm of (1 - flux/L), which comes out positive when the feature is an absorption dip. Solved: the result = 0.61 nm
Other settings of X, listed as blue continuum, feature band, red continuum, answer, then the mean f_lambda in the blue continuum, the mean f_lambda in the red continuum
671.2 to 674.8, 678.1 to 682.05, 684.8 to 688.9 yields 0.079 mag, 10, 8.75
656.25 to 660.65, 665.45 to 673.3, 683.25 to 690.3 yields 0.183 mag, 12.5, 8.72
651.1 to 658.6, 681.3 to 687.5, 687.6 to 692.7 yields 0.082 mag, 12.3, 8.78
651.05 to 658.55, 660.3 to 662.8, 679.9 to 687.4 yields 0.301 mag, 12.2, 8.68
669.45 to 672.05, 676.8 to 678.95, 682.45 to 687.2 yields 0.046 mag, 9.69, 8.72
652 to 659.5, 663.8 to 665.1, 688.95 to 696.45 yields 0.273 mag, 12.4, 8.73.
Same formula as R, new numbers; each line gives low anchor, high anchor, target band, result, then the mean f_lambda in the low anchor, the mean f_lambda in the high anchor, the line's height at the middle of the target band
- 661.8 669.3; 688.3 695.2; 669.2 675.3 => -0.43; 8.71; 8.73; 8.72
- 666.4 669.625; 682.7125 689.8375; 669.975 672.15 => -0.31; 8.66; 8.72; 8.67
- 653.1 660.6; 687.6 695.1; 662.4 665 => 0.67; 12.4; 8.76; 11.7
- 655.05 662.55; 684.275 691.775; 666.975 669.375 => 0.50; 12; 8.73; 11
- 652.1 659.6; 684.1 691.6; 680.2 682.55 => 0.20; 12.4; 8.71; 9.45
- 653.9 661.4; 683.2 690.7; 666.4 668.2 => 0.39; 12.3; 8.74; 11.2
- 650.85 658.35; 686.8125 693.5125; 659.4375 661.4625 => 0.49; 11.9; 8.74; 11.4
